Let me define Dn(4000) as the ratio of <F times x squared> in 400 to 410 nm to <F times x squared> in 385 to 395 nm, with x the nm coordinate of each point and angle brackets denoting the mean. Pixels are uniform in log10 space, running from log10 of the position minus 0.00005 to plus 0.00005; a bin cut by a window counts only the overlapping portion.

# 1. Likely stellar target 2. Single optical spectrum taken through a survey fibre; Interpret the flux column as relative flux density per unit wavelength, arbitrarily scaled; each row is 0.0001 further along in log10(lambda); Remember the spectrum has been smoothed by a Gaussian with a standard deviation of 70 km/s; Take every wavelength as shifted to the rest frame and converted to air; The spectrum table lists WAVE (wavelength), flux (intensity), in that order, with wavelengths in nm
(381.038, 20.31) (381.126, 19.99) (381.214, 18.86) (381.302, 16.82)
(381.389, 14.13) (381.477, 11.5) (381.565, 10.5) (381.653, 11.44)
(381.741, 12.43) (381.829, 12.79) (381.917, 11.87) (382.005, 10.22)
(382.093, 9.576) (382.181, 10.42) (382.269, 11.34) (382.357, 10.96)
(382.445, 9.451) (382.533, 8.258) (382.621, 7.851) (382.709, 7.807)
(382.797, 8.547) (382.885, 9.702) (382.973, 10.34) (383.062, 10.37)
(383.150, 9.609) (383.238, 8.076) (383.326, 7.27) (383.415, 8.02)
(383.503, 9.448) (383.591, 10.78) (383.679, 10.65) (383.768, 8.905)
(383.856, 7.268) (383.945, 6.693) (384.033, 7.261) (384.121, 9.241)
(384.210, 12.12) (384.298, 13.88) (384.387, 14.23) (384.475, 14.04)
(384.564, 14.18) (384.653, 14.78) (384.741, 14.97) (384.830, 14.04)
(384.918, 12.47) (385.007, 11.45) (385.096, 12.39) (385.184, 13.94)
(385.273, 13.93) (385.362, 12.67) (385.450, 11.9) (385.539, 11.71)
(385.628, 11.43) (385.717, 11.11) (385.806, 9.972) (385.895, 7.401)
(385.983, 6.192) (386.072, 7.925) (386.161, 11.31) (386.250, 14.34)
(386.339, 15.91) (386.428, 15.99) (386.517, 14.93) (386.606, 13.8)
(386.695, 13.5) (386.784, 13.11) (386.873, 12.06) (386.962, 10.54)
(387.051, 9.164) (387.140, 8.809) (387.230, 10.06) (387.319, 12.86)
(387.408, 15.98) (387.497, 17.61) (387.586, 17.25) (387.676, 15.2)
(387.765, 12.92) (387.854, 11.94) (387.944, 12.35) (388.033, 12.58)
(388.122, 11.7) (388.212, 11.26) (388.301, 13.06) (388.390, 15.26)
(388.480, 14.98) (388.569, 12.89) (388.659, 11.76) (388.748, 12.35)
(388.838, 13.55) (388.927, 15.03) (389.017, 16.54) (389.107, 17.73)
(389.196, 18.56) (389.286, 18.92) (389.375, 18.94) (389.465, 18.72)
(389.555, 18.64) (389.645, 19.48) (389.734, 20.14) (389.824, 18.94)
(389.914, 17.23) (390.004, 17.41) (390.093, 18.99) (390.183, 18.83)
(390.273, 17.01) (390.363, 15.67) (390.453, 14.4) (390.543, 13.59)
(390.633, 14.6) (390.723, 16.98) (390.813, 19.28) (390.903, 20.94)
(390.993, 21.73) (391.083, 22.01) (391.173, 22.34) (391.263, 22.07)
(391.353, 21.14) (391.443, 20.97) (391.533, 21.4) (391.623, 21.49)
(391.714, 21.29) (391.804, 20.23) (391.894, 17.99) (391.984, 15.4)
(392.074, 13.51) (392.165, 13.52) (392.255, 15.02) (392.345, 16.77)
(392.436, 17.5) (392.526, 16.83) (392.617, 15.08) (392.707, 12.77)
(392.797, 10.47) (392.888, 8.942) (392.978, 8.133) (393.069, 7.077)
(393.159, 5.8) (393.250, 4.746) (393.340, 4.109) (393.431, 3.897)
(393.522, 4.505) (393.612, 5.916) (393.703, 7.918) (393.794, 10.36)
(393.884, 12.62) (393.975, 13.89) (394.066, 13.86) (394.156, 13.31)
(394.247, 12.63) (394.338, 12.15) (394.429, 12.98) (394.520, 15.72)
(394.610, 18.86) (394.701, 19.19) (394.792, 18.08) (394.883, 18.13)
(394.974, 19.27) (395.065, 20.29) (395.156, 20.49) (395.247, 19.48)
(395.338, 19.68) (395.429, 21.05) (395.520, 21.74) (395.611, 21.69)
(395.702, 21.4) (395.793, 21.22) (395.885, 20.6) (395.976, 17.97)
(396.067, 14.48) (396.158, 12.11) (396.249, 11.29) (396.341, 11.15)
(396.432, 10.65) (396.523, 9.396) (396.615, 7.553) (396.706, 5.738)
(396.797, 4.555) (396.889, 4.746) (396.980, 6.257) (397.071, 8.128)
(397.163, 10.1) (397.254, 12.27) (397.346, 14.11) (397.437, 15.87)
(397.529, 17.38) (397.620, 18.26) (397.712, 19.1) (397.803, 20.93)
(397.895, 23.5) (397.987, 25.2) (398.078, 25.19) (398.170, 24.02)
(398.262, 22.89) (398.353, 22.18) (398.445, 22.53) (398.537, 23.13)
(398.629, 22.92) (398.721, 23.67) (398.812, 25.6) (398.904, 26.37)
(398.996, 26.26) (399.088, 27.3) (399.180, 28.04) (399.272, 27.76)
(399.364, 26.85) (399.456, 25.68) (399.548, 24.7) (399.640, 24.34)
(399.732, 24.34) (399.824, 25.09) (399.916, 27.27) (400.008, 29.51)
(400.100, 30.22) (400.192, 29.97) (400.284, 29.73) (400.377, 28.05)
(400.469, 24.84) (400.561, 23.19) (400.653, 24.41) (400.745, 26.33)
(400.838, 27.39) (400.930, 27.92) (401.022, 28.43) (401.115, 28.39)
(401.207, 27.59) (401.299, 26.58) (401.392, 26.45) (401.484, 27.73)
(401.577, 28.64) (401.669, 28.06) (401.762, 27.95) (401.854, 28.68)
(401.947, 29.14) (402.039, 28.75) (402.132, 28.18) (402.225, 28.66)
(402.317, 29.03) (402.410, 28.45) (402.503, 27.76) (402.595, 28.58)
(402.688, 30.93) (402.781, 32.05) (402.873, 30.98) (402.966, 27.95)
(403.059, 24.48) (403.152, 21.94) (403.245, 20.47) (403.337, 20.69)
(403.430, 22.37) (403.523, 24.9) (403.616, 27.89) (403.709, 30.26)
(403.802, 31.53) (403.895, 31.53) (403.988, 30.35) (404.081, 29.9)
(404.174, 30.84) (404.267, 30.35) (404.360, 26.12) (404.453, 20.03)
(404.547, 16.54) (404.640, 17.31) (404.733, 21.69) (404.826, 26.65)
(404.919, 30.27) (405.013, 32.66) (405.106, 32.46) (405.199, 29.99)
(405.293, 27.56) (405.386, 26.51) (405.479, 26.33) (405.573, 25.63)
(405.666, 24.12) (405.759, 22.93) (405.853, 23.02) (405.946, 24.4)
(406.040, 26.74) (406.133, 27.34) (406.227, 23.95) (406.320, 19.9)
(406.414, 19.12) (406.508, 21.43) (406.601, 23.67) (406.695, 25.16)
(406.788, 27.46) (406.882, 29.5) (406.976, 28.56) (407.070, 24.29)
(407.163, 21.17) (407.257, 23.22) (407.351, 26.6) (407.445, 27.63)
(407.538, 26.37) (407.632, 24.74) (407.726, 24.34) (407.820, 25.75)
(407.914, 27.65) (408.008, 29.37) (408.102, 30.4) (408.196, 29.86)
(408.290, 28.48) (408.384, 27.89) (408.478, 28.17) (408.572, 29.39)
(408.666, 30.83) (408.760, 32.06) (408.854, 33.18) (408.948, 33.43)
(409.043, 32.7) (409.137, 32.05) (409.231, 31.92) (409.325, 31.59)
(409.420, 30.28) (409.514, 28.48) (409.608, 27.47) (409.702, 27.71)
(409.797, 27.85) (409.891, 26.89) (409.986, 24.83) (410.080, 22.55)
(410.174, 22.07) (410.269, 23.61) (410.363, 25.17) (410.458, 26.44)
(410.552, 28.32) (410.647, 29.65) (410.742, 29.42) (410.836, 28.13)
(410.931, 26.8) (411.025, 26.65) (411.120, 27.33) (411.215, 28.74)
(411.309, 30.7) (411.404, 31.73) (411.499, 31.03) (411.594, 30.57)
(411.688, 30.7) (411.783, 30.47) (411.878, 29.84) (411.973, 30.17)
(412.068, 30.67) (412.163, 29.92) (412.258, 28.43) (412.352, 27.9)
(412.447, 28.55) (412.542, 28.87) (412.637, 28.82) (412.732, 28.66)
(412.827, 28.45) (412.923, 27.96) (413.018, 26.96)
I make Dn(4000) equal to 2.0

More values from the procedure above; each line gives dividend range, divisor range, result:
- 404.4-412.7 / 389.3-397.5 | 1.96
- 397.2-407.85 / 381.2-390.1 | 2.21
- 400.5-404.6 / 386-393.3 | 1.90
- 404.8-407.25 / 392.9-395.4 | 2.14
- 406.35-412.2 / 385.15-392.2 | 2.02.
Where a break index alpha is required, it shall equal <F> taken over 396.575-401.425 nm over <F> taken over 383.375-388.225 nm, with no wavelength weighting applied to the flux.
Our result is 1.85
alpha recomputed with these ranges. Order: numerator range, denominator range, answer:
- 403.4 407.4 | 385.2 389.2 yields 2.01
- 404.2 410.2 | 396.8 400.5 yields 1.21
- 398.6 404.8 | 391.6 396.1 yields 1.82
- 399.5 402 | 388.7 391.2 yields 1.53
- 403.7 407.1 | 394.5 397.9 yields 1.68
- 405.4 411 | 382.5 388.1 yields 2.34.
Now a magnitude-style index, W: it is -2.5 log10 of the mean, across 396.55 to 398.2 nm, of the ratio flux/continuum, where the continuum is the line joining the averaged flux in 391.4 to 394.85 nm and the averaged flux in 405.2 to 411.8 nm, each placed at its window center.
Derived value 0.20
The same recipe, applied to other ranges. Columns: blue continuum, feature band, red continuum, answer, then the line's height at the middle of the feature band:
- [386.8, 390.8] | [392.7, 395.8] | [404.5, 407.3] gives 0.32 mag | 18.2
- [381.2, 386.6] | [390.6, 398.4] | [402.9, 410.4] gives 0.18 mag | 18.4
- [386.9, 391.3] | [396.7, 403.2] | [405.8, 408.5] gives -0.11 mag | 21.8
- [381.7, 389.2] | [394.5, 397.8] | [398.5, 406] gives 0.35 mag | 21.4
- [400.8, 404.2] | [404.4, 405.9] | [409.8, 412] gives 0.11 mag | 27.9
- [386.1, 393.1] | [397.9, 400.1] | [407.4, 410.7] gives -0.17 mag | 21.7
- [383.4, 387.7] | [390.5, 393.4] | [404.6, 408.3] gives 0.03 mag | 16.2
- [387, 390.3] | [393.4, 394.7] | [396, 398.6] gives 0.29 mag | 15.2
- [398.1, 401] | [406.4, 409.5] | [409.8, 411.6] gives -0.04 mag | 27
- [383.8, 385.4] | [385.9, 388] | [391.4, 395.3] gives 0.00 mag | 12.7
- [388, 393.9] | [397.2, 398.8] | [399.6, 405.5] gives 0.09 mag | 22.5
